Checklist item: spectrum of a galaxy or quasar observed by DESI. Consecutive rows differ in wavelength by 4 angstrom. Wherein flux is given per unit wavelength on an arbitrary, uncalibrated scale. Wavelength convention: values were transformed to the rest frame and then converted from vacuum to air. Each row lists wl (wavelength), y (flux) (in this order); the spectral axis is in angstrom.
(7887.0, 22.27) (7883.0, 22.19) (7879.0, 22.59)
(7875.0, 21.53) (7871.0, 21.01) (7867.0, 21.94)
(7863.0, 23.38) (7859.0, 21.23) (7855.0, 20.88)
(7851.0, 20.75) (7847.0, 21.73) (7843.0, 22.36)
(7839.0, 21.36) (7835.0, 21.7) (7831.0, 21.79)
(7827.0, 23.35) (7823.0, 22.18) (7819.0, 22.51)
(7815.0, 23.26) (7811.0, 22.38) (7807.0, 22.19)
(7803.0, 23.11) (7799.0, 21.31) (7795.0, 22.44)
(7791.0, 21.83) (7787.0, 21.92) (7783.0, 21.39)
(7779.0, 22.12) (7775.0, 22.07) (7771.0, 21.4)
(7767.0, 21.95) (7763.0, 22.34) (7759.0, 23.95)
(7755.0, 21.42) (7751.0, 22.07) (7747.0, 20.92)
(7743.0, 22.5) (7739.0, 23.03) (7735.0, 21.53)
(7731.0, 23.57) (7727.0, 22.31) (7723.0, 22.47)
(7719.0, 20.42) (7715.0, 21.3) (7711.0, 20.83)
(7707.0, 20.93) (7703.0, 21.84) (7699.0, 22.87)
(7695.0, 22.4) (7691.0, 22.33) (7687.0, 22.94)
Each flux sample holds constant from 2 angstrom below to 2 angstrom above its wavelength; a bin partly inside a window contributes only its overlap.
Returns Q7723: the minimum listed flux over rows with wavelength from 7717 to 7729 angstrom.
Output 20.42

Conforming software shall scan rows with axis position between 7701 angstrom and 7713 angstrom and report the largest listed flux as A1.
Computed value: 21.84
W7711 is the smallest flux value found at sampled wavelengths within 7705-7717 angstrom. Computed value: 20.83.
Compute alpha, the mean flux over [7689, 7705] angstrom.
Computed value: 22.4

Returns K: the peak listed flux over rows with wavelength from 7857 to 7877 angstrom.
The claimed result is 23.38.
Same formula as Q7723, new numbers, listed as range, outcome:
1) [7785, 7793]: 21.83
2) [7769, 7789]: 21.39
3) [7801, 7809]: 22.19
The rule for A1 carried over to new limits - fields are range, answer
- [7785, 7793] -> 21.92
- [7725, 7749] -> 23.57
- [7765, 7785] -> 22.12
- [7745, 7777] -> 23.95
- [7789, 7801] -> 22.44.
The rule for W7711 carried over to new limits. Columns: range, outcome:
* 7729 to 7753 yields 20.92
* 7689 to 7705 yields 21.84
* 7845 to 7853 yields 20.75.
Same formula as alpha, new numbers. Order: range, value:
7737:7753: 22.1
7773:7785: 21.9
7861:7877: 22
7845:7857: 21.1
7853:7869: 21.9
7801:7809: 22.6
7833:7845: 21.8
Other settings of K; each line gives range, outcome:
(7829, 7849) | 22.36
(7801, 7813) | 23.11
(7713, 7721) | 21.3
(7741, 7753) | 22.5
